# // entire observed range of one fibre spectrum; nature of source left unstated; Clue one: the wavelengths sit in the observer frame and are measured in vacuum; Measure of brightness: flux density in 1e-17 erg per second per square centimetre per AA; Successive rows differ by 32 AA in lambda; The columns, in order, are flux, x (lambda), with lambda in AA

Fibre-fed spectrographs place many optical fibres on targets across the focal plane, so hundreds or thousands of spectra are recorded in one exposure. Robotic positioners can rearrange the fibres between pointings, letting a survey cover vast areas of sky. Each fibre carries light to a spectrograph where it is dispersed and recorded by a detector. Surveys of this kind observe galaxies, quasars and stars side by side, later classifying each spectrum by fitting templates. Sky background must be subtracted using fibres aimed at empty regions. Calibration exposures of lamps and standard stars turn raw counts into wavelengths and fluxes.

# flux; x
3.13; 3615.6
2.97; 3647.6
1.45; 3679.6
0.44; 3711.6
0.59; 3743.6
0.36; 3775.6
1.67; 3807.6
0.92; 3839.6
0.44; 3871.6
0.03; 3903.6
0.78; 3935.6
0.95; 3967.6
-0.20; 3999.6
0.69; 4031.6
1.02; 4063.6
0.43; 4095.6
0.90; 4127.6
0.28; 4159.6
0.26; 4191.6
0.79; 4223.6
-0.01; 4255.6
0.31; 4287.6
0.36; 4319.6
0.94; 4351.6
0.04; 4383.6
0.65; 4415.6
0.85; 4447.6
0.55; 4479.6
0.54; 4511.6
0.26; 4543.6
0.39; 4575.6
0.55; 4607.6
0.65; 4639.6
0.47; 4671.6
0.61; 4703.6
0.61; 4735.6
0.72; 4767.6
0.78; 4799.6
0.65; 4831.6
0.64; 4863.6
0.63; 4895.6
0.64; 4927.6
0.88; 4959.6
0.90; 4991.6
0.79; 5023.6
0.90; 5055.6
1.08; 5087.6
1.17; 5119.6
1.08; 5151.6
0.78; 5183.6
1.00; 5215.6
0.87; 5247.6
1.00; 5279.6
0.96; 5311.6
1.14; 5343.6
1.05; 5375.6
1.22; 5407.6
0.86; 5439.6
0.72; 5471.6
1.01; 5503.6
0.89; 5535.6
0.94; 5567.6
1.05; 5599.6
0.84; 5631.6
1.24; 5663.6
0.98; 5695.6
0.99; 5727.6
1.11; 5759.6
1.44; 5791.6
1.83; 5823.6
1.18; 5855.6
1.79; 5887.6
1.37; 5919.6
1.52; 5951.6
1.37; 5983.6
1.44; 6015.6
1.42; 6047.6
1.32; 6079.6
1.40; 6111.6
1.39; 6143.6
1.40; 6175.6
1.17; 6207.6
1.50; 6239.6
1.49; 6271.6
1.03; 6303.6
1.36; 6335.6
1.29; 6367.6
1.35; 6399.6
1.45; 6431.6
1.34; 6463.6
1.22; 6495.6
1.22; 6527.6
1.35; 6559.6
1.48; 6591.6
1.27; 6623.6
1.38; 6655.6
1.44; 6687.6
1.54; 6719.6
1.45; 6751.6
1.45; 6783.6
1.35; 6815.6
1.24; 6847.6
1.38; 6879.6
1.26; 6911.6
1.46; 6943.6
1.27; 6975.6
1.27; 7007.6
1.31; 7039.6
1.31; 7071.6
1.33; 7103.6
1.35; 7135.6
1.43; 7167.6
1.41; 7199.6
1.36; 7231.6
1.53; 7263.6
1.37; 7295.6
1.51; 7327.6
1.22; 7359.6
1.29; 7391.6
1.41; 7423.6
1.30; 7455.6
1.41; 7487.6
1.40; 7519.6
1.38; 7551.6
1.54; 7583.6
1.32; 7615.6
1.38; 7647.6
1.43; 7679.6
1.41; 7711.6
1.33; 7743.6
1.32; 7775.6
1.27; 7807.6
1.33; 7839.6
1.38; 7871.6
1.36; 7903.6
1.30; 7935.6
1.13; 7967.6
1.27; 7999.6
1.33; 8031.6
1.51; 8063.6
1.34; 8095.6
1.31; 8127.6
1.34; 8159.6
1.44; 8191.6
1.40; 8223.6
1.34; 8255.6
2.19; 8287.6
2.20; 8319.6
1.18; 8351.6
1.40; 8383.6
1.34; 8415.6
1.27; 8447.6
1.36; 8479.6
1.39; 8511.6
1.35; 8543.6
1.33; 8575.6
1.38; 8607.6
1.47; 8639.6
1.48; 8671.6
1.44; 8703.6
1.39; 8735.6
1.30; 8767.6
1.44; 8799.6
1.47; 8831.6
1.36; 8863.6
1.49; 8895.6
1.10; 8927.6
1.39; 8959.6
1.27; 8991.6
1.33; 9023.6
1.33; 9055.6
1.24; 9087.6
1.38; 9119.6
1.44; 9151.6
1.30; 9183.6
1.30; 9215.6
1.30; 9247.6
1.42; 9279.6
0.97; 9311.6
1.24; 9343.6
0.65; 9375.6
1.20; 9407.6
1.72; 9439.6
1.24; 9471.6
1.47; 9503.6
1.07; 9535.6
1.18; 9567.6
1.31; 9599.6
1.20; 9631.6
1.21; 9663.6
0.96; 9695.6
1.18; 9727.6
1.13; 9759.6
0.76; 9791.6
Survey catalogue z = 0.26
